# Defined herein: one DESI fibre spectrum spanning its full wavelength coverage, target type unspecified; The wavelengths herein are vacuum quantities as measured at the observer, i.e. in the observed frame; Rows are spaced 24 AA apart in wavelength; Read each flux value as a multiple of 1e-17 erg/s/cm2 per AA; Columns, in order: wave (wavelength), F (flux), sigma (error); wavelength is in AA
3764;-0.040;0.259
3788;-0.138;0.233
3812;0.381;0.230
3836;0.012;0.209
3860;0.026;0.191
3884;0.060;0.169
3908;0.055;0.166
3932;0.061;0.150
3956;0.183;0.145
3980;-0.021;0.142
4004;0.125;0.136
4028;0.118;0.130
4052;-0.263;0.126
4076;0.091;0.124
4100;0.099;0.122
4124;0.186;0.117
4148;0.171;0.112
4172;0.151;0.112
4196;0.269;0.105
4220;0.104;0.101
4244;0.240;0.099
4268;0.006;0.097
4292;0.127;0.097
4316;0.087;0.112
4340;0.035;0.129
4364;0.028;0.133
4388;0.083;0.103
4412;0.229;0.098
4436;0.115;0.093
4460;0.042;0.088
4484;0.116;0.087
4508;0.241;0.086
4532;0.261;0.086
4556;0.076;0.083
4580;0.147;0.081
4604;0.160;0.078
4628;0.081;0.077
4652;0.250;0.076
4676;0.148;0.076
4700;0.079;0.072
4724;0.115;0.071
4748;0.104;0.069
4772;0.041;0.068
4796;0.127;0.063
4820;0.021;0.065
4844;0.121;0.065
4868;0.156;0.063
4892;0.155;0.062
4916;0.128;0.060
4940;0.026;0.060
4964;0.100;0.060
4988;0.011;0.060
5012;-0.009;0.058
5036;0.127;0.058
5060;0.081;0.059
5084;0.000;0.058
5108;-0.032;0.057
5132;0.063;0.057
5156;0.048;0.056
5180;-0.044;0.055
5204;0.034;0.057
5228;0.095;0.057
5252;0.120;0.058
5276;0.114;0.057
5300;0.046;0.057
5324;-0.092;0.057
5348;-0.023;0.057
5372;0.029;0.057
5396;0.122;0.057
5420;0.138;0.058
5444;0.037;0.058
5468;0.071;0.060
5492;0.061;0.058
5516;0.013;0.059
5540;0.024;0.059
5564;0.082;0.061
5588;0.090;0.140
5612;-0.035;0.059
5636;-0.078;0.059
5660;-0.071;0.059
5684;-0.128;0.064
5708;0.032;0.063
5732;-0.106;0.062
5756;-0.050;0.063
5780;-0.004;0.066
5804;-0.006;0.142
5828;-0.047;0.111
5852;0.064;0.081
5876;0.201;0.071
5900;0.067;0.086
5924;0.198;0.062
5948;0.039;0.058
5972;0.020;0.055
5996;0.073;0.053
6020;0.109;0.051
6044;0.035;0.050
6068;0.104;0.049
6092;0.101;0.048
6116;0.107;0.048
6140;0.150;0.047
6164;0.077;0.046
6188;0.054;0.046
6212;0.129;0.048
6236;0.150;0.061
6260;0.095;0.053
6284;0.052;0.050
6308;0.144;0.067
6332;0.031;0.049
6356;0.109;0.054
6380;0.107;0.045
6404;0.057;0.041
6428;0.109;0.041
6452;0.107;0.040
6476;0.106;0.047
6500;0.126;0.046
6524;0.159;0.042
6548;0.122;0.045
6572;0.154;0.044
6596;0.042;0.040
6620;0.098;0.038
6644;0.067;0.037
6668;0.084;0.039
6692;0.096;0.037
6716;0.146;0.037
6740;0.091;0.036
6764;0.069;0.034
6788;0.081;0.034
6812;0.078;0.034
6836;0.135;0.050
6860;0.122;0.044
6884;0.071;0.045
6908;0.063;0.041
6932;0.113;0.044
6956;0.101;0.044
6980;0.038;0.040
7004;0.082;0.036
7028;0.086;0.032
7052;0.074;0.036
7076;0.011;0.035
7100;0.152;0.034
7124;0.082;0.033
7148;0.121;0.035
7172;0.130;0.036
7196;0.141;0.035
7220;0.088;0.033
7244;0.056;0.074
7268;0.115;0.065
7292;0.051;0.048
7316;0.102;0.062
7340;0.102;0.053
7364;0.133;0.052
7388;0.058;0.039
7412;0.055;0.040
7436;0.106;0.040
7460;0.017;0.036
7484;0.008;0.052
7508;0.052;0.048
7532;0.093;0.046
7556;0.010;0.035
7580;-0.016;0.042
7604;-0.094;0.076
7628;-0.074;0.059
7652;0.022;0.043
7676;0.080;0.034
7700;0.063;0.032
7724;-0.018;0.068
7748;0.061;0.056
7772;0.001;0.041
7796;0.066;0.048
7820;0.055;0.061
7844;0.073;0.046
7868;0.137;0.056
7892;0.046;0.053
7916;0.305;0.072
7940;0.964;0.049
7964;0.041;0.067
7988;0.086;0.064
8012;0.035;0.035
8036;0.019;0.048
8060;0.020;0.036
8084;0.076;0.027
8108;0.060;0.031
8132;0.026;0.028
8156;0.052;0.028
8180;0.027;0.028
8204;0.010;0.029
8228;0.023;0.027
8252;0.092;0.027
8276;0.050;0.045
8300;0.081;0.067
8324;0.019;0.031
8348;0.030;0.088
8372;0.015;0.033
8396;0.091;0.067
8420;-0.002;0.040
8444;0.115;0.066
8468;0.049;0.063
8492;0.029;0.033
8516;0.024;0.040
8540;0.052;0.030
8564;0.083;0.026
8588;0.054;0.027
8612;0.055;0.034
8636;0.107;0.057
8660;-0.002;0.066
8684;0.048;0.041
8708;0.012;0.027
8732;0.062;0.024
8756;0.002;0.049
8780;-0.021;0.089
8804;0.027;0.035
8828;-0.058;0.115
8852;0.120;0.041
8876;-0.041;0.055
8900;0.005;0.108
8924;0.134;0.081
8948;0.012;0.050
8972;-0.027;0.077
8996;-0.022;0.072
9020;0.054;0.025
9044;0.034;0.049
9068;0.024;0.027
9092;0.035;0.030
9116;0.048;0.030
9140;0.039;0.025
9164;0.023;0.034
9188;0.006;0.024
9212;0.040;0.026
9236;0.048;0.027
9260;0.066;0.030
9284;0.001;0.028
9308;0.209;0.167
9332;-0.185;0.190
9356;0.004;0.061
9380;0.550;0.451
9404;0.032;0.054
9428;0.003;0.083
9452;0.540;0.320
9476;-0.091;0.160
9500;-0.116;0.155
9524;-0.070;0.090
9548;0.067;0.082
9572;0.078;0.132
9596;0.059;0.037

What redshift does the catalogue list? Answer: 1.54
